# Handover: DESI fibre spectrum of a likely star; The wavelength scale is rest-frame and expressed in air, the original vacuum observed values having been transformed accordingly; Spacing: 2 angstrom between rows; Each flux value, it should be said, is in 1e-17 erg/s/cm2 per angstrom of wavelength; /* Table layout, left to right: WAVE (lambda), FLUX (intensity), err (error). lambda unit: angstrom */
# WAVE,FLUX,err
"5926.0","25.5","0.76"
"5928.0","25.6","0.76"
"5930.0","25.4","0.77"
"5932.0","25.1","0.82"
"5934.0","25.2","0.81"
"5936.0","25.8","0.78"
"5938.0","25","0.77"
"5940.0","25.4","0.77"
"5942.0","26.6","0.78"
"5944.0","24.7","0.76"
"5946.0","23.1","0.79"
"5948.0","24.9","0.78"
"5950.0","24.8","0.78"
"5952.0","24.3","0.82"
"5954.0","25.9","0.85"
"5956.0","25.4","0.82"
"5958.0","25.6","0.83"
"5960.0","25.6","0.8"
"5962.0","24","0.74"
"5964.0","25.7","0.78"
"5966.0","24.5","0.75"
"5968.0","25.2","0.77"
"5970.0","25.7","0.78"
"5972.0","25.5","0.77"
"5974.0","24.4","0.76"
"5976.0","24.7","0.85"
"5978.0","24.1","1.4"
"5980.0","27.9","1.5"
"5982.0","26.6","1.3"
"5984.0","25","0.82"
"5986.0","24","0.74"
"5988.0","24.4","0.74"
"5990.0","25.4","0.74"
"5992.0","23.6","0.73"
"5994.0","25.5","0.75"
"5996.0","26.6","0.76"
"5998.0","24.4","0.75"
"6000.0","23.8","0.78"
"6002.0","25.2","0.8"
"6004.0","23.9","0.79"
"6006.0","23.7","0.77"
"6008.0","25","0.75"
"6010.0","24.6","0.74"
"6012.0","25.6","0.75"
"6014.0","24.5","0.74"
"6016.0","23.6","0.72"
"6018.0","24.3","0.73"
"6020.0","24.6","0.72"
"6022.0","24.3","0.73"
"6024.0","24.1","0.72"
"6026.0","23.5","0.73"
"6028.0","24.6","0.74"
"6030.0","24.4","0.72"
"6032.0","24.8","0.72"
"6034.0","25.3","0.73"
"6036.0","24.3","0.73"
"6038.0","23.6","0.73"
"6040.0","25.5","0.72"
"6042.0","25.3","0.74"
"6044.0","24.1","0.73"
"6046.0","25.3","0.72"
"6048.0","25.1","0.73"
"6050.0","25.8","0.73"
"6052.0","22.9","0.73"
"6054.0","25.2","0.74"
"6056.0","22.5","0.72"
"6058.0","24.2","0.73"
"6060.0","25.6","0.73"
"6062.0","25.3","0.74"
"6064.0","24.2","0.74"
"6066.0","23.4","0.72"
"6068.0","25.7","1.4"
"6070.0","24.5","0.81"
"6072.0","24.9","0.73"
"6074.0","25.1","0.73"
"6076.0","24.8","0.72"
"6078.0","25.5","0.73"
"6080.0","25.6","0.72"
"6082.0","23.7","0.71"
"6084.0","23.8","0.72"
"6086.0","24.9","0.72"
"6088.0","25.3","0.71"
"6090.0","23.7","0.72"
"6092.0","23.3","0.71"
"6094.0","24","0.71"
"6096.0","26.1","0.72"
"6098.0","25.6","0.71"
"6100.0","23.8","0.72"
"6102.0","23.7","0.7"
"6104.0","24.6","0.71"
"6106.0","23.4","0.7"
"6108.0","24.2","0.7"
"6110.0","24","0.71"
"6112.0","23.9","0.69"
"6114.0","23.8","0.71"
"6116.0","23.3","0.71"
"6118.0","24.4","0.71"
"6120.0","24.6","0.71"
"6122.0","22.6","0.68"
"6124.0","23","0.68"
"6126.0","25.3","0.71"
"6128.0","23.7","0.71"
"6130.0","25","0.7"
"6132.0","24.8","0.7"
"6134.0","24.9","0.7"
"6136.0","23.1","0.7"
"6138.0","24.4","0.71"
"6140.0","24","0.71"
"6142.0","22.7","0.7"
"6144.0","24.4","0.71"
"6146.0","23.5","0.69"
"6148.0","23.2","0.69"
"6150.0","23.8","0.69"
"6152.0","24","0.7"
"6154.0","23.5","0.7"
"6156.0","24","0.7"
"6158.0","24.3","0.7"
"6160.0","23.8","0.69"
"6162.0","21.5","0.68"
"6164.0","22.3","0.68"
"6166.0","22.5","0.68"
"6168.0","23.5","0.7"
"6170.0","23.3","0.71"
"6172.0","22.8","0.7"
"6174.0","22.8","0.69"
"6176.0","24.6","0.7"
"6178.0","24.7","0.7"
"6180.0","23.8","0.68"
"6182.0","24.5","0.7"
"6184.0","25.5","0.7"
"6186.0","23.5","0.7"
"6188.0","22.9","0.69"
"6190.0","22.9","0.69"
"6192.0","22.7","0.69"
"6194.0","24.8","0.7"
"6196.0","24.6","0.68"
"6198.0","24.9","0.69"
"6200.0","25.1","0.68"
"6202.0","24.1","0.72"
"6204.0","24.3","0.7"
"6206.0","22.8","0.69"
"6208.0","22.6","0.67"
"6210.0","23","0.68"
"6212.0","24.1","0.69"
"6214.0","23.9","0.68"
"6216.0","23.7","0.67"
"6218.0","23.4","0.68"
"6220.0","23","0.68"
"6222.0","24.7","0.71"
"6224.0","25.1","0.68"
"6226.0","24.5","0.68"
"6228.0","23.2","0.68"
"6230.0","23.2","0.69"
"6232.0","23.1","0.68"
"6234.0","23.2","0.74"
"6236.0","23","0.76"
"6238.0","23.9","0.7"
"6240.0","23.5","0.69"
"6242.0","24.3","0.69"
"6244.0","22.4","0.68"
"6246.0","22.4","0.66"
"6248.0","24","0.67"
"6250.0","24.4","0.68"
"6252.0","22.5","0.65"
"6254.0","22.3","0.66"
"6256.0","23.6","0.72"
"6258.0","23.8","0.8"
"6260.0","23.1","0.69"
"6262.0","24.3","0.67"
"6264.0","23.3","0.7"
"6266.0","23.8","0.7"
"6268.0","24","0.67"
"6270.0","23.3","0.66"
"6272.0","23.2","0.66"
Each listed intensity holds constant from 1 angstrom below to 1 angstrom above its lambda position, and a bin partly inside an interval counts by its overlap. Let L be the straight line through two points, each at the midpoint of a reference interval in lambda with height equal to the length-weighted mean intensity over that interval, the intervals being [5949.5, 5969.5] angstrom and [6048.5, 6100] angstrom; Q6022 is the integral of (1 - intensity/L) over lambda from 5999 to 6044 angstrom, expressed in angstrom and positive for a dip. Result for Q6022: 0.7 angstrom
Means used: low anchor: 25.1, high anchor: 24.6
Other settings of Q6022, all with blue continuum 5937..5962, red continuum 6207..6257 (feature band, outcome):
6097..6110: 0.0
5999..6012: 0.2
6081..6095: 0.1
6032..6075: -0.3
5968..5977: -0.1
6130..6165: 0.4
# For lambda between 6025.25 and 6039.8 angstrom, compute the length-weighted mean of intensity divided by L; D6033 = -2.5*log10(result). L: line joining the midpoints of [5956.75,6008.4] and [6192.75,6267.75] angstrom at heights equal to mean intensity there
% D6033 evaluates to 0.01 mag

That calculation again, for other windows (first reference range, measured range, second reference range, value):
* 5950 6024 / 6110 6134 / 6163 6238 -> 0.00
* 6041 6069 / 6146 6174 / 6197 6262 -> 0.03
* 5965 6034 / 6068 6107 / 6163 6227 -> -0.01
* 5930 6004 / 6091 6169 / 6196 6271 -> 0.02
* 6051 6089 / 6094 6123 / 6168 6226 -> 0.01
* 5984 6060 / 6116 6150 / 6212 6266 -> 0.00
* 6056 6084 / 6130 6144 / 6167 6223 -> 0.01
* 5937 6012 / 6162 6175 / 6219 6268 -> 0.05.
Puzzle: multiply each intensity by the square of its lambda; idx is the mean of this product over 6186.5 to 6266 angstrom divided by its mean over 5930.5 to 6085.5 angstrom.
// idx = 1.0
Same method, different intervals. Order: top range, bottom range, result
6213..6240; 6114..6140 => 1.02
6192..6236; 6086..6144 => 1.02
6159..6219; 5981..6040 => 1.02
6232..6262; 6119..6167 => 1.02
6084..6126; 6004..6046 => 1.01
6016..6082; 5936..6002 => 1.01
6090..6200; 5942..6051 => 1.01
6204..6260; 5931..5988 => 1.02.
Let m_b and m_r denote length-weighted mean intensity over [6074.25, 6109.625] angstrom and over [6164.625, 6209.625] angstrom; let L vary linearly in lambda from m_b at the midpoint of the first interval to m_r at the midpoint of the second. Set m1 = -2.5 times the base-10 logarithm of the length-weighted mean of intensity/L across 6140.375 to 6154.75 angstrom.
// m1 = 0.02 mag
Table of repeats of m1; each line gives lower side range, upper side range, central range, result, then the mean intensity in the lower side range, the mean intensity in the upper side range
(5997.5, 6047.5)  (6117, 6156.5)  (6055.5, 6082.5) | -0.019 mag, 24.5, 23.9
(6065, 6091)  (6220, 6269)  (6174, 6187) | -0.014 mag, 24.7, 23.6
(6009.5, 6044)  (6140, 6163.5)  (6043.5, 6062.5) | -0.013 mag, 24.5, 23.5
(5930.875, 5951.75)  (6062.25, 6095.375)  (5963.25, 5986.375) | -0.017 mag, 25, 24.6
